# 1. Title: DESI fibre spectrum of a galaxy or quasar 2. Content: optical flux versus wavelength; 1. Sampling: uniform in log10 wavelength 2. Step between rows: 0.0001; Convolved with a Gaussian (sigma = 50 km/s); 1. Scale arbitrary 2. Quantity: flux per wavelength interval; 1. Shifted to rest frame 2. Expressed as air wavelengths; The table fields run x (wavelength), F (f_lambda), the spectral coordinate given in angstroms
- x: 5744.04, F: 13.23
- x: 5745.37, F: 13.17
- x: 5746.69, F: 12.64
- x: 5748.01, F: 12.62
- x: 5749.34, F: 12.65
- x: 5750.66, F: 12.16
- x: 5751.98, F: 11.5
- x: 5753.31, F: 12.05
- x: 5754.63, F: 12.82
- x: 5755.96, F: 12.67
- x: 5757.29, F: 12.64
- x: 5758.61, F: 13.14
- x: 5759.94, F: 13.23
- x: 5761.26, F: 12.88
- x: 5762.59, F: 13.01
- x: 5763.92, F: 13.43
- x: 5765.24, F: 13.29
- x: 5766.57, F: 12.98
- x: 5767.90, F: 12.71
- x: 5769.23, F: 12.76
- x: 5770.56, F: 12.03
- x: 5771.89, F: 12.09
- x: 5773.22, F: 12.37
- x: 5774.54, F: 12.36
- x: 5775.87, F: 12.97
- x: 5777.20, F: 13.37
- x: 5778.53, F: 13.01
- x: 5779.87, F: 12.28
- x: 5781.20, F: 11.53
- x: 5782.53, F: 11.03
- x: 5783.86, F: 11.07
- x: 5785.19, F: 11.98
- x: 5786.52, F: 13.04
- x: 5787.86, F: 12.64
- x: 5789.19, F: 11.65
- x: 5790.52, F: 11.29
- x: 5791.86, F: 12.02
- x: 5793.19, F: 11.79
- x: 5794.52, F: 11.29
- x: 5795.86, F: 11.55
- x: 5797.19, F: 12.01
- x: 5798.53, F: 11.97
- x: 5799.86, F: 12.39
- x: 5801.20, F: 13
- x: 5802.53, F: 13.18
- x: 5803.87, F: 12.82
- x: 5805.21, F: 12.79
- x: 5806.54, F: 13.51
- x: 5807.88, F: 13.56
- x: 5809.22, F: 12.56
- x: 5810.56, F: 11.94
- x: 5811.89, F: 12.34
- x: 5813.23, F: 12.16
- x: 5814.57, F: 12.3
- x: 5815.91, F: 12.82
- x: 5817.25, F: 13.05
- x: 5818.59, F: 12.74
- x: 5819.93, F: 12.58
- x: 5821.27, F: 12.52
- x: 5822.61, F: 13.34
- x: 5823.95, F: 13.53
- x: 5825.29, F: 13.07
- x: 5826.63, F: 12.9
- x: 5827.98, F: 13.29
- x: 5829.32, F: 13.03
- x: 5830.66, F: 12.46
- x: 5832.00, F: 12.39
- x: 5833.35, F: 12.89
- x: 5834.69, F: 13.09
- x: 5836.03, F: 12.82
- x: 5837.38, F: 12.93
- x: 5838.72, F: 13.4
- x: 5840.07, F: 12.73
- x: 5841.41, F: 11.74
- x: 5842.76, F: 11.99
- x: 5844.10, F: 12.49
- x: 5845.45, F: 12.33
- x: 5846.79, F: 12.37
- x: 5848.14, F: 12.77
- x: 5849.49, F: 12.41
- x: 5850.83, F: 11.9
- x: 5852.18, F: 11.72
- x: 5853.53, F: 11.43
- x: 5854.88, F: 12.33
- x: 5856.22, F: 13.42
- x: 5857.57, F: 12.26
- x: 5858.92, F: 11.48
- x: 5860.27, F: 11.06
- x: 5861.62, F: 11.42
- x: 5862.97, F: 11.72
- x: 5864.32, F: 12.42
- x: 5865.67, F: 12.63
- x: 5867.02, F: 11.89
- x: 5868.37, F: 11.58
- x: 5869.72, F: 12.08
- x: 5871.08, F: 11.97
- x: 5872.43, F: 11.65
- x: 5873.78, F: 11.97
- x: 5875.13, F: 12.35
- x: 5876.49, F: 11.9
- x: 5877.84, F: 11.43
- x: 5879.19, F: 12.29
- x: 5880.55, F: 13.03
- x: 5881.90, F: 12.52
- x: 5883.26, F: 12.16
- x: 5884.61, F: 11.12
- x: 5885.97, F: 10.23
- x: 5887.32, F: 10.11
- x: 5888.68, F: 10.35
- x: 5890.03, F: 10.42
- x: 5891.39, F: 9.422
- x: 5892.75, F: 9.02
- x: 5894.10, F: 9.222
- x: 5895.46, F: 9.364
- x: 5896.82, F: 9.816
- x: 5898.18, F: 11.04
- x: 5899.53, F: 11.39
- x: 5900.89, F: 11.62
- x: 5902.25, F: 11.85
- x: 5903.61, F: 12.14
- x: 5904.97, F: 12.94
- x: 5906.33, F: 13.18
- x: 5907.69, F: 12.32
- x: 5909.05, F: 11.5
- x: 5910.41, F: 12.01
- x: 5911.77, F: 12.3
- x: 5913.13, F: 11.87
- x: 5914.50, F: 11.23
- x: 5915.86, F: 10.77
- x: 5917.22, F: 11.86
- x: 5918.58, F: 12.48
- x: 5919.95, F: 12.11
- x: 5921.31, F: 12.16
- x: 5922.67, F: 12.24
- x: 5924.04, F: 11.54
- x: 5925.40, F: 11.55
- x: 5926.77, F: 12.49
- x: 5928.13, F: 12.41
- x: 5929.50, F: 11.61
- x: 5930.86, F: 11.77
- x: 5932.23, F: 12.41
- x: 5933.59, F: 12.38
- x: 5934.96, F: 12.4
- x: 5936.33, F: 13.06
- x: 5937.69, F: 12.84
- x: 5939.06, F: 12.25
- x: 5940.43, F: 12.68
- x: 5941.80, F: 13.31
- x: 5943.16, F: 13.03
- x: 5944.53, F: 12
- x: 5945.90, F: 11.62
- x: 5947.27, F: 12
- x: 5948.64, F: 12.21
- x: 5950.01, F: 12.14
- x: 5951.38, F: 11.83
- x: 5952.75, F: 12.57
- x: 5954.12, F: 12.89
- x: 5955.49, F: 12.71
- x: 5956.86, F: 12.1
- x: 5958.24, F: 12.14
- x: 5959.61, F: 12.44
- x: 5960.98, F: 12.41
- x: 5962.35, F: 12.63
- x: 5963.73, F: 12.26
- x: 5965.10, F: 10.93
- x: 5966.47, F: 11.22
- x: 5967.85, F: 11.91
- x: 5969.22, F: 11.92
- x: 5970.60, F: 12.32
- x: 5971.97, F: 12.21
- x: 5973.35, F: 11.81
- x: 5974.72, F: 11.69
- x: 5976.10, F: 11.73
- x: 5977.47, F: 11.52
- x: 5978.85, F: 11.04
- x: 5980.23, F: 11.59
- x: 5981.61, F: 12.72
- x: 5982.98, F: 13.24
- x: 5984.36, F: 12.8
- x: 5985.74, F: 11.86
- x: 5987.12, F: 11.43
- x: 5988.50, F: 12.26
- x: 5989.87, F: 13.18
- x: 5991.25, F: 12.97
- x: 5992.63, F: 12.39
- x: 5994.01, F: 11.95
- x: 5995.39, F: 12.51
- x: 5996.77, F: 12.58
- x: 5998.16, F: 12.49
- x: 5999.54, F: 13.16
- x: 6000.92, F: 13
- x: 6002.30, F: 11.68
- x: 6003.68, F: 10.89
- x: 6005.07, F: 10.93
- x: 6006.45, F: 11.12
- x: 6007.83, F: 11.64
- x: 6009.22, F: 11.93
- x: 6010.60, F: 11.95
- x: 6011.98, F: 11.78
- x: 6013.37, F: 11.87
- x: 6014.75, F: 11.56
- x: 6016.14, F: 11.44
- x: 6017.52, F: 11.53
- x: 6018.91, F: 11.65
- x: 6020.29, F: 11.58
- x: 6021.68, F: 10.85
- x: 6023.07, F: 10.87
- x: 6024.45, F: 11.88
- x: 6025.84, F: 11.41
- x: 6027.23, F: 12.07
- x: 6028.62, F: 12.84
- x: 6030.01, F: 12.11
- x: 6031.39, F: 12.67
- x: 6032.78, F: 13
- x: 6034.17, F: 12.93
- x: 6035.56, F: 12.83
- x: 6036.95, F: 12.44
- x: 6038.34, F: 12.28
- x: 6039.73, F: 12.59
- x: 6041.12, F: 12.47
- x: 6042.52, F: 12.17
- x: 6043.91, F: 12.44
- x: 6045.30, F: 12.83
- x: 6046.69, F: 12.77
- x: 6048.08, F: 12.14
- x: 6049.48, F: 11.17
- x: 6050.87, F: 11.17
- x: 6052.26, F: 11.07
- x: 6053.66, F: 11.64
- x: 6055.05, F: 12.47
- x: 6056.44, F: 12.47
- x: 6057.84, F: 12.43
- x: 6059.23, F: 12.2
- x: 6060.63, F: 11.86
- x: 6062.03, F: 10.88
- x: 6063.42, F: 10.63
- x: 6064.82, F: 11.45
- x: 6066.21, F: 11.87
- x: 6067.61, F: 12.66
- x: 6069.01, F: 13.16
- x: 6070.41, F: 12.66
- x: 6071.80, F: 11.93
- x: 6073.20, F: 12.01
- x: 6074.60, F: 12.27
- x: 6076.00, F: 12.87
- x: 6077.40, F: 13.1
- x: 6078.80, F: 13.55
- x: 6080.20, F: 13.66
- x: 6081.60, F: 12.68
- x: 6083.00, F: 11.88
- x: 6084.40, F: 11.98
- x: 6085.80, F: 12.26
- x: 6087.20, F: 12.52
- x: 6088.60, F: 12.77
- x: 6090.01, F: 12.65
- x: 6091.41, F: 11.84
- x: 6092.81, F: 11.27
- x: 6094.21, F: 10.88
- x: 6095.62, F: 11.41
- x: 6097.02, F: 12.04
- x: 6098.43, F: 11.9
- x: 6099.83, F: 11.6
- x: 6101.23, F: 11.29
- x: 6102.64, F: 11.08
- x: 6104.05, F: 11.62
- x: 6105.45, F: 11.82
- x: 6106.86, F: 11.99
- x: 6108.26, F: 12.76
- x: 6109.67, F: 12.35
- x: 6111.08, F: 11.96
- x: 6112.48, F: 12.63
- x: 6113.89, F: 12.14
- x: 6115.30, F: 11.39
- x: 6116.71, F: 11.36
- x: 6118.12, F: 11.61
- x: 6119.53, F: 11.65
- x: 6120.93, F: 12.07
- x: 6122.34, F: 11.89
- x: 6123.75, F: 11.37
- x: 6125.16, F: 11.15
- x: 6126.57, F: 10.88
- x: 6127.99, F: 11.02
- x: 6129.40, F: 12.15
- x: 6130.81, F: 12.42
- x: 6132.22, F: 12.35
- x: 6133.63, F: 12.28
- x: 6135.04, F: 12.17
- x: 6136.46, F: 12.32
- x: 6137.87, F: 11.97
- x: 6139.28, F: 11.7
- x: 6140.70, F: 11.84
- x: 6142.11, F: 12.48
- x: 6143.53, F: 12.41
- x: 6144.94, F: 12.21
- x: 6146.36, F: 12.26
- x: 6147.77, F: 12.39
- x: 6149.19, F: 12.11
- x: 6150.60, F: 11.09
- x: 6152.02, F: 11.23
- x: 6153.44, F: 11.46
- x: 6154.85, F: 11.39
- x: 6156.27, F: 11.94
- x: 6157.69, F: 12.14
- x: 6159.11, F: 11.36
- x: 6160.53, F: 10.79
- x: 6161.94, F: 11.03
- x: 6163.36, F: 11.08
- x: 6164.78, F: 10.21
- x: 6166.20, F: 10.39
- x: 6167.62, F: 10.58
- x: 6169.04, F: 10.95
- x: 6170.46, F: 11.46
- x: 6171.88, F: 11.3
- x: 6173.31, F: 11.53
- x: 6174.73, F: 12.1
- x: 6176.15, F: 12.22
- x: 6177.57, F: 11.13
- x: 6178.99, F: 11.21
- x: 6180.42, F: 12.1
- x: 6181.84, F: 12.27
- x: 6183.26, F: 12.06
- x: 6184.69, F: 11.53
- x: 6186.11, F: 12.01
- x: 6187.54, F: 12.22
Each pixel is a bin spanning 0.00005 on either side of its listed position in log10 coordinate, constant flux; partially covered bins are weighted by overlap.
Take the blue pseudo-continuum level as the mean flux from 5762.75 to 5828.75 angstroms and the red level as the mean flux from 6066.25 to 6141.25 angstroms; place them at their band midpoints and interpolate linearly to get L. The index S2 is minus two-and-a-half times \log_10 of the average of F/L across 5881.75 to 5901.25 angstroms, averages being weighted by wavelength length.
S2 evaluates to 0.183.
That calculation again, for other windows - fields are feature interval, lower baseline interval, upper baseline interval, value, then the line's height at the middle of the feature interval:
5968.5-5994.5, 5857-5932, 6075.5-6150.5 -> -0.03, 11.8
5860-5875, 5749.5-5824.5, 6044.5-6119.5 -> 0.04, 12.4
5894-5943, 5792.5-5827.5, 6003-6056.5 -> 0.03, 12.3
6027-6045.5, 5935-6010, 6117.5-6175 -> -0.05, 12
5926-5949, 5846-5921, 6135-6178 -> -0.07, 11.6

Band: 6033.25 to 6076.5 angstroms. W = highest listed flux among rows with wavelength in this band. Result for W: 13.16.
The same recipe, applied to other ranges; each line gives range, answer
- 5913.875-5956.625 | 13.31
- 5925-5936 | 12.49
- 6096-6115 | 12.76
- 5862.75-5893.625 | 13.03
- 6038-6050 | 12.83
